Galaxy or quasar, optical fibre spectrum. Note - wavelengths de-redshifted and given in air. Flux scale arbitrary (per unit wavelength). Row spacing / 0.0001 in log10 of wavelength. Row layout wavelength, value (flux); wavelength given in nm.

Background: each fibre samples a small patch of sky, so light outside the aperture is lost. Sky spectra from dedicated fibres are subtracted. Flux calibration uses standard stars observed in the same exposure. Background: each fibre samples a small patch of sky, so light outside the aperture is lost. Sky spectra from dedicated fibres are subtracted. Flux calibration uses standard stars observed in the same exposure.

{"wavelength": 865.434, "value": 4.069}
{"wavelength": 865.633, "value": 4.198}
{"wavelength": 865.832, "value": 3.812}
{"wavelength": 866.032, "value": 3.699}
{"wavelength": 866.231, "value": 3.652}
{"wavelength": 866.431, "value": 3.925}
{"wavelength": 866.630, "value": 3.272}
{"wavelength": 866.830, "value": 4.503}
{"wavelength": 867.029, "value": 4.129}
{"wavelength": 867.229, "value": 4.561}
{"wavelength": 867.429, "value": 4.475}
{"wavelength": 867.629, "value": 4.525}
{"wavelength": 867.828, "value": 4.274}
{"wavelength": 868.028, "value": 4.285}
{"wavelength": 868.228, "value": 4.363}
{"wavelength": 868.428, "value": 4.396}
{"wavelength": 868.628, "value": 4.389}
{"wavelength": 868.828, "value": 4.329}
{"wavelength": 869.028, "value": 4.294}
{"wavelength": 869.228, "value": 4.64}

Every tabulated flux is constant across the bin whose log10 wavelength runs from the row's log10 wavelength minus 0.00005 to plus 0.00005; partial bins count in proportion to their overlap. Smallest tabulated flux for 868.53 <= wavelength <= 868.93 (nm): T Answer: 4.329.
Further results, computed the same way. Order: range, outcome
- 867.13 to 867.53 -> 4.475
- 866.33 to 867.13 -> 3.272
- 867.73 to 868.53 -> 4.274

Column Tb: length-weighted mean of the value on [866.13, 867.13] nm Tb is 3.9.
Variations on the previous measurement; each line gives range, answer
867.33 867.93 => 4.43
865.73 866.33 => 3.72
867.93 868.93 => 4.35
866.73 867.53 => 4.41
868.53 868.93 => 4.36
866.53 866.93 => 3.9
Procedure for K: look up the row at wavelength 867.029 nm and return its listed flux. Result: 4.129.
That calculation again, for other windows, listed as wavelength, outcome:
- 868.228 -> 4.363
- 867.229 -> 4.561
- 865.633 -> 4.198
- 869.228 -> 4.64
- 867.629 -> 4.525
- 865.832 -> 3.812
